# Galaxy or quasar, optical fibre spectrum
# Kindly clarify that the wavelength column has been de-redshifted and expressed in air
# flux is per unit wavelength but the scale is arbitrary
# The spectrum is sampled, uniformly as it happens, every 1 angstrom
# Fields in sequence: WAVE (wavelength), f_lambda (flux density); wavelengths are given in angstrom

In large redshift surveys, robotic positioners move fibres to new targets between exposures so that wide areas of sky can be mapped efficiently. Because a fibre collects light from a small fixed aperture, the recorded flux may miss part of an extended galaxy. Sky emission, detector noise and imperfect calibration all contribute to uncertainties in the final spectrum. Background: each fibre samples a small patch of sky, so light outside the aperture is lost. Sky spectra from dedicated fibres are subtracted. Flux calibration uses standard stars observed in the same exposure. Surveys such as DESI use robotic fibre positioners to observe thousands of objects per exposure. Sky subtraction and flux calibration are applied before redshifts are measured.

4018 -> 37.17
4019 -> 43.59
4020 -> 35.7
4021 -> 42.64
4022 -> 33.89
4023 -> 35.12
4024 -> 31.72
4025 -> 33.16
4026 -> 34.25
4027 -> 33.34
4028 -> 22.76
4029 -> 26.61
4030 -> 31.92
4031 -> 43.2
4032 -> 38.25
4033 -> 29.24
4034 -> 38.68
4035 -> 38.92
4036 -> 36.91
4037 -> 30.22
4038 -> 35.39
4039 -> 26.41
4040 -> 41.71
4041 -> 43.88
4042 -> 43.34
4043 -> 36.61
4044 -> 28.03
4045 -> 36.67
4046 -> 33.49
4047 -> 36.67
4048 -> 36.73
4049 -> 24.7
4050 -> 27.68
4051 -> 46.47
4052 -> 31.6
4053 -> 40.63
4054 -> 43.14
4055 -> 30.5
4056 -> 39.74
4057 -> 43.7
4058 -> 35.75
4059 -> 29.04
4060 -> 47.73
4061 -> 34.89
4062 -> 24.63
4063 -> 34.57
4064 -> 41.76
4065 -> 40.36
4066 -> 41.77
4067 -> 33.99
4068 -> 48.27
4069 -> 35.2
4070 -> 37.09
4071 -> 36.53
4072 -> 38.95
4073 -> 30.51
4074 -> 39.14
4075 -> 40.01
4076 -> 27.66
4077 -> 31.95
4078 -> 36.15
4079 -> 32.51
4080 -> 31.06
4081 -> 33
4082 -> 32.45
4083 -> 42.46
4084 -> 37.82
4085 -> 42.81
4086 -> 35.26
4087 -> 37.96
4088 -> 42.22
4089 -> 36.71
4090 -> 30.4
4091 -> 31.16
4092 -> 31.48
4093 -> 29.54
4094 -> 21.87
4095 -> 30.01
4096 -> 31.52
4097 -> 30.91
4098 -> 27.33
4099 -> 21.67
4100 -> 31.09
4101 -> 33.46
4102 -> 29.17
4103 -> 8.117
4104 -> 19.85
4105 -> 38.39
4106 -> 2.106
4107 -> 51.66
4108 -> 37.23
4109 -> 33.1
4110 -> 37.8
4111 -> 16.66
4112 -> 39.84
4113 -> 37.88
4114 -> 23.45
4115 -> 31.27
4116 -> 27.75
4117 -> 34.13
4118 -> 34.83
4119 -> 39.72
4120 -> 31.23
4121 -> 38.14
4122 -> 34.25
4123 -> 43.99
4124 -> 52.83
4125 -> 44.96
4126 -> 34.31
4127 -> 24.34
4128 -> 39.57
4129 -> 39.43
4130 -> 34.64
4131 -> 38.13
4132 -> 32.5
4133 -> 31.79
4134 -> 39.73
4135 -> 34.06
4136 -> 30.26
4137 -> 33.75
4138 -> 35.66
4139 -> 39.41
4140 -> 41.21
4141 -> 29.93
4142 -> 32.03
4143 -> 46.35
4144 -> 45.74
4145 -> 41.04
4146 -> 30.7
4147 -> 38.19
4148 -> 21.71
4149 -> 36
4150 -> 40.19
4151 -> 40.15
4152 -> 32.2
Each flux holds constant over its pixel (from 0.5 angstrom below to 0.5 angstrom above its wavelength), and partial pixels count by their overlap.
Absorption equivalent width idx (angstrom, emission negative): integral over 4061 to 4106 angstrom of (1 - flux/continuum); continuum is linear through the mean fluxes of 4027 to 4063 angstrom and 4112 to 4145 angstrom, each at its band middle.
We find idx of 3.4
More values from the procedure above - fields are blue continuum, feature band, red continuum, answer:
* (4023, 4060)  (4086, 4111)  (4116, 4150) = 4.1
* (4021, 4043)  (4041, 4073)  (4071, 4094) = -1.8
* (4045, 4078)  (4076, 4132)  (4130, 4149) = 4.6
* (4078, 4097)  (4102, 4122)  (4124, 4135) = 2.7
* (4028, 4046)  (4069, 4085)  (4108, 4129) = -0.1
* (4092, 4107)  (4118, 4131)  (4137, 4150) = -2.4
